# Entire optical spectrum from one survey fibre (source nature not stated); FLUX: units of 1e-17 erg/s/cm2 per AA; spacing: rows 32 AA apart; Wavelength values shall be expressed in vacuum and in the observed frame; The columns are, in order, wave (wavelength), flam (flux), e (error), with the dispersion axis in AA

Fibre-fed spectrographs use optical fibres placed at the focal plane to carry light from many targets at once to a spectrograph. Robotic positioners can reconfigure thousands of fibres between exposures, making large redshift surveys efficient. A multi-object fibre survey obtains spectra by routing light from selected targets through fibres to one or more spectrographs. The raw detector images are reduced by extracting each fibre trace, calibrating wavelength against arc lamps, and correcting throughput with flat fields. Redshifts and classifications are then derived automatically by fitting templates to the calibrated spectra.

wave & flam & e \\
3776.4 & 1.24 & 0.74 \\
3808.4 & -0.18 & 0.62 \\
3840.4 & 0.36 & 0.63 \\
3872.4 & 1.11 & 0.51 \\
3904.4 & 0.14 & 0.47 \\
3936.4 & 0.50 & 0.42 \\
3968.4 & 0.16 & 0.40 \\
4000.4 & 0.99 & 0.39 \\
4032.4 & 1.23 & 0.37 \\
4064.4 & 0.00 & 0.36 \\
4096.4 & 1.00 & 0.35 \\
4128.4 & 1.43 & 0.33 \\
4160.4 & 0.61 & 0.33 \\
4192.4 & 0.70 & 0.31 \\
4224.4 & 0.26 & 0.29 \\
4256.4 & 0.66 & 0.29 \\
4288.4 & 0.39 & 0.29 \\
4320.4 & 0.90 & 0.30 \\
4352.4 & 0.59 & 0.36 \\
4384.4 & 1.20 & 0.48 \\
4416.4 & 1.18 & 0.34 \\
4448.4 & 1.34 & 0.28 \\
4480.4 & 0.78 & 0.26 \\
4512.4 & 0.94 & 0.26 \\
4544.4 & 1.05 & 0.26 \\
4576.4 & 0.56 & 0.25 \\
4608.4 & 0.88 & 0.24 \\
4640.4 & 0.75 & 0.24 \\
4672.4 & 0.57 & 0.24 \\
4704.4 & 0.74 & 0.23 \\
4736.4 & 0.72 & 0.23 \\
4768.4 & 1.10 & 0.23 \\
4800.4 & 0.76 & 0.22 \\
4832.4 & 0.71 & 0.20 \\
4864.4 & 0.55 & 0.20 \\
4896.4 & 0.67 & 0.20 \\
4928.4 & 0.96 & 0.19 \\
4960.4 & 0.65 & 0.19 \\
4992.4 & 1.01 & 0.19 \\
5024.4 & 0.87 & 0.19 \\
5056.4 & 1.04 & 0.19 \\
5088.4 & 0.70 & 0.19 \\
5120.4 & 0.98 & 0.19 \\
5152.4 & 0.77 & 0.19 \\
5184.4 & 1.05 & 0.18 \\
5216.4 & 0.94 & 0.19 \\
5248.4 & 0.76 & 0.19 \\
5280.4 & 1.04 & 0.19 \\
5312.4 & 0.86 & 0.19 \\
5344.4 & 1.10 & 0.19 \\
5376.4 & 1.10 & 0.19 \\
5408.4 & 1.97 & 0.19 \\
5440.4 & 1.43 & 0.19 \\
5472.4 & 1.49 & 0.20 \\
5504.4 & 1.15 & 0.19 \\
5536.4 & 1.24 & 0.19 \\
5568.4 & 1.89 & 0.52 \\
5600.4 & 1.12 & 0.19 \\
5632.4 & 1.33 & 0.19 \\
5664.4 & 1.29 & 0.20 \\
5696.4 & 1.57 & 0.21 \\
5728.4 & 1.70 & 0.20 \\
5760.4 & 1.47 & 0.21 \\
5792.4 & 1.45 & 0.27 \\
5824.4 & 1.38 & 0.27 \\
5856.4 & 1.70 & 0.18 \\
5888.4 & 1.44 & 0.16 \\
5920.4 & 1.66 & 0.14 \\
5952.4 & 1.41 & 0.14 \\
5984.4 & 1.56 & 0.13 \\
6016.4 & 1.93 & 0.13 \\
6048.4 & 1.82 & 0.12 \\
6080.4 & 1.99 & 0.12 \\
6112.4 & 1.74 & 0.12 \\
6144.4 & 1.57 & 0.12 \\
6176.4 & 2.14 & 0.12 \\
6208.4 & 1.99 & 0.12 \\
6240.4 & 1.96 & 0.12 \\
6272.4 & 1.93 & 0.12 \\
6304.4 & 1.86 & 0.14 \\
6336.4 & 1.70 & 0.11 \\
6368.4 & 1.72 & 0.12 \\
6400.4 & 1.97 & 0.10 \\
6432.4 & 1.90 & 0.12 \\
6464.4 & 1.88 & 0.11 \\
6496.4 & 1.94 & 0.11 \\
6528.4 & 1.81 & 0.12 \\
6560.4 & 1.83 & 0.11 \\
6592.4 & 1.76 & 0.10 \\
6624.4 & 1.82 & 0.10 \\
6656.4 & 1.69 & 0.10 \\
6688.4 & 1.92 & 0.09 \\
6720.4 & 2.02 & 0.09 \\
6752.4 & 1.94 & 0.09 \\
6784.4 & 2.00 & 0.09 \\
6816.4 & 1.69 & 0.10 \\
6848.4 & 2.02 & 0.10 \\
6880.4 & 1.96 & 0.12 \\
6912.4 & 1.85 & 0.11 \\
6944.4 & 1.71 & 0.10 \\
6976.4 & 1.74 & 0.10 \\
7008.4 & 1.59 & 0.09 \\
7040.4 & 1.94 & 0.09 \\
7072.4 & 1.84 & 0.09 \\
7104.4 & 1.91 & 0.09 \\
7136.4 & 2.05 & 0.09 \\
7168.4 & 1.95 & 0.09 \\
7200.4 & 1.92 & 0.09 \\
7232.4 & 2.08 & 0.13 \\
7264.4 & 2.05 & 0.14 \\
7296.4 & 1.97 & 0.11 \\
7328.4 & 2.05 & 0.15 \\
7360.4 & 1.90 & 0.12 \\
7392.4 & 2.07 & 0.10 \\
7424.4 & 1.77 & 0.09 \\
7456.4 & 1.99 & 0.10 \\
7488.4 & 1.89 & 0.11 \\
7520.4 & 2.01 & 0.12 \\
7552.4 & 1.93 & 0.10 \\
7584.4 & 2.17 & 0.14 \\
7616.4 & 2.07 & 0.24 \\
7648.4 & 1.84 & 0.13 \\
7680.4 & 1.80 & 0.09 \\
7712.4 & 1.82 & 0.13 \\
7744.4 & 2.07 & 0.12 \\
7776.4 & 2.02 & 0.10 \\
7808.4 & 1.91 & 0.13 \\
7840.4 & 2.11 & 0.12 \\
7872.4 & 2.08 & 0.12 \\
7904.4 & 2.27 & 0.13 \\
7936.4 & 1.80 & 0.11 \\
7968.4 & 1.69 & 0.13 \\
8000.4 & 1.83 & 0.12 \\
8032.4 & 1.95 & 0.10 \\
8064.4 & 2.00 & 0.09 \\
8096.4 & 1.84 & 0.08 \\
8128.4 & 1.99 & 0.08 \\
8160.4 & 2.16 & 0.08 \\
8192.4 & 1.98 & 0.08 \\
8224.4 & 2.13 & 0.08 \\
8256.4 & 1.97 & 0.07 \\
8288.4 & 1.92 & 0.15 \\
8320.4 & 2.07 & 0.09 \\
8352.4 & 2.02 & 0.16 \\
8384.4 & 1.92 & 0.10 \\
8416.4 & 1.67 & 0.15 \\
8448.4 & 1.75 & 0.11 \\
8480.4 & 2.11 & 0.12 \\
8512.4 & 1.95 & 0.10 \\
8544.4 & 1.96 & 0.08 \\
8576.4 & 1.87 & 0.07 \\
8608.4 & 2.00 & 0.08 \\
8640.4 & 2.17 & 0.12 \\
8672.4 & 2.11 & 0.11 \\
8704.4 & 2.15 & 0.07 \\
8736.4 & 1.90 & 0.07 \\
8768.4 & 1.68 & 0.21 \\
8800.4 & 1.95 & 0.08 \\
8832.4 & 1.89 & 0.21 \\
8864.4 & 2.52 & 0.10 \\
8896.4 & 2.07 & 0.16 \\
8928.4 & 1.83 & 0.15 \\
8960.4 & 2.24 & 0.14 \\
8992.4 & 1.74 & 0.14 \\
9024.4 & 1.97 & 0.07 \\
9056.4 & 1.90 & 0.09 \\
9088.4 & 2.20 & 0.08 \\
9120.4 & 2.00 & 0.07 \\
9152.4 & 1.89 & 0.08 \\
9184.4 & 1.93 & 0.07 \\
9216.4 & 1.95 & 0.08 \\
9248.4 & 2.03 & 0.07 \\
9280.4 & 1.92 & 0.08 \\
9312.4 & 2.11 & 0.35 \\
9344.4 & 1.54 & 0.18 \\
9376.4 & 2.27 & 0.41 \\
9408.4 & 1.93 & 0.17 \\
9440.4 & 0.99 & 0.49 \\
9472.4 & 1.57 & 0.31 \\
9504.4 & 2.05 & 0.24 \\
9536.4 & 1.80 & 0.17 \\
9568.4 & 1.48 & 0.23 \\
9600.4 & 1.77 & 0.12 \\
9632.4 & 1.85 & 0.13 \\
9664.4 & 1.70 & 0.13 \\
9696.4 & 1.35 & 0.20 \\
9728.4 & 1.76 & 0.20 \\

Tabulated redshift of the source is 0.35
